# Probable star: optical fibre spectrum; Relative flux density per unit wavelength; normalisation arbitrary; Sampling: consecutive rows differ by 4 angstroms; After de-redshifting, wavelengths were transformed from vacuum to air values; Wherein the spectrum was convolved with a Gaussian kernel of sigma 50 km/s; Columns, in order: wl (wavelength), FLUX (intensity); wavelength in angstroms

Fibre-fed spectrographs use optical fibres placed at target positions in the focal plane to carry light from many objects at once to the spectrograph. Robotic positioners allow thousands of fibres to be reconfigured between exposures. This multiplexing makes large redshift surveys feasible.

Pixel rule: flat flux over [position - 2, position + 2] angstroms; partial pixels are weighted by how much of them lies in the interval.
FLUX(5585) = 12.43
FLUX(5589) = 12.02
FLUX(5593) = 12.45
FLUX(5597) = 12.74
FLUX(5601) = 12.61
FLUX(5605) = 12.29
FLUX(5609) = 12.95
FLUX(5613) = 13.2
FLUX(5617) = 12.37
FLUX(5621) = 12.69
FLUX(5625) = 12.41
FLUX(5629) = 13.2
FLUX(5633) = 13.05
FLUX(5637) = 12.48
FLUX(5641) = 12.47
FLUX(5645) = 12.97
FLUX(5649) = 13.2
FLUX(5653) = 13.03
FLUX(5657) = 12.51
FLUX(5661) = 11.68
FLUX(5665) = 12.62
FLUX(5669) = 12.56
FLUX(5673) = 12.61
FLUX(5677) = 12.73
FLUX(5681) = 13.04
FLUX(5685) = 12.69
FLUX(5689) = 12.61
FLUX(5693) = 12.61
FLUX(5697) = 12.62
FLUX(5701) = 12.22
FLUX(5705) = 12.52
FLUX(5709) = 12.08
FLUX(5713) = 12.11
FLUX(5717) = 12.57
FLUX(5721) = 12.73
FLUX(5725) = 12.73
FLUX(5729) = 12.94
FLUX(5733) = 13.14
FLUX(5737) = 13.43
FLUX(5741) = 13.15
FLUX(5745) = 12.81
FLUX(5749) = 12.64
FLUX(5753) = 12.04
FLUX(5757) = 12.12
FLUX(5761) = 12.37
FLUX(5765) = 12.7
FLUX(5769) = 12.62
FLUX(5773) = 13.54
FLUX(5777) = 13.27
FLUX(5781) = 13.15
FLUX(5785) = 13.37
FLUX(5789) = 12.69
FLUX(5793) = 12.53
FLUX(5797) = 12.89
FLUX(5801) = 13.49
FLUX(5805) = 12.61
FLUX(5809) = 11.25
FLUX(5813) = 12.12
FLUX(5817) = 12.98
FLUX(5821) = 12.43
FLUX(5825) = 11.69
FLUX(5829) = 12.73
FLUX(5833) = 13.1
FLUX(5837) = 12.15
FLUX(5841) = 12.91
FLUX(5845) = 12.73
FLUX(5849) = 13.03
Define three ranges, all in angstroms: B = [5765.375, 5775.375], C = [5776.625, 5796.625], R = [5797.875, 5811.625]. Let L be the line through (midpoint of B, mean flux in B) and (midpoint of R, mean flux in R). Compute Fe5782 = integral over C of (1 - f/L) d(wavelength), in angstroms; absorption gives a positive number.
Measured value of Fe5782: -0.3 angstroms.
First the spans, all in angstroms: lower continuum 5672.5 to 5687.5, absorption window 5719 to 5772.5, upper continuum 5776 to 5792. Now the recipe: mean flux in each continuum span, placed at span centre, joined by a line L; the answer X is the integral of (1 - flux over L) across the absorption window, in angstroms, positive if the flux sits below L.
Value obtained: 0.9 angstroms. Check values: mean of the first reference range 12.8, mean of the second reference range 13.1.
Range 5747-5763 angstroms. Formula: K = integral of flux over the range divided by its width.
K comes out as 12.3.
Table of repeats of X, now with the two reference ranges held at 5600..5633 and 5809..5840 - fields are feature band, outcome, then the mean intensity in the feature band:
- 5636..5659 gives -0.2 angstroms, 12.8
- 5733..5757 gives -0.5 angstroms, 12.8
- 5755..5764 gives 0.1 angstroms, 12.3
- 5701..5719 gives 0.4 angstroms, 12.3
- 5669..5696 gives -0.2 angstroms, 12.7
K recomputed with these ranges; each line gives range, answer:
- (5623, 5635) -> 12.9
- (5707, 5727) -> 12.4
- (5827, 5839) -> 12.7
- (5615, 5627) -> 12.5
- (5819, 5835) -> 12.5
